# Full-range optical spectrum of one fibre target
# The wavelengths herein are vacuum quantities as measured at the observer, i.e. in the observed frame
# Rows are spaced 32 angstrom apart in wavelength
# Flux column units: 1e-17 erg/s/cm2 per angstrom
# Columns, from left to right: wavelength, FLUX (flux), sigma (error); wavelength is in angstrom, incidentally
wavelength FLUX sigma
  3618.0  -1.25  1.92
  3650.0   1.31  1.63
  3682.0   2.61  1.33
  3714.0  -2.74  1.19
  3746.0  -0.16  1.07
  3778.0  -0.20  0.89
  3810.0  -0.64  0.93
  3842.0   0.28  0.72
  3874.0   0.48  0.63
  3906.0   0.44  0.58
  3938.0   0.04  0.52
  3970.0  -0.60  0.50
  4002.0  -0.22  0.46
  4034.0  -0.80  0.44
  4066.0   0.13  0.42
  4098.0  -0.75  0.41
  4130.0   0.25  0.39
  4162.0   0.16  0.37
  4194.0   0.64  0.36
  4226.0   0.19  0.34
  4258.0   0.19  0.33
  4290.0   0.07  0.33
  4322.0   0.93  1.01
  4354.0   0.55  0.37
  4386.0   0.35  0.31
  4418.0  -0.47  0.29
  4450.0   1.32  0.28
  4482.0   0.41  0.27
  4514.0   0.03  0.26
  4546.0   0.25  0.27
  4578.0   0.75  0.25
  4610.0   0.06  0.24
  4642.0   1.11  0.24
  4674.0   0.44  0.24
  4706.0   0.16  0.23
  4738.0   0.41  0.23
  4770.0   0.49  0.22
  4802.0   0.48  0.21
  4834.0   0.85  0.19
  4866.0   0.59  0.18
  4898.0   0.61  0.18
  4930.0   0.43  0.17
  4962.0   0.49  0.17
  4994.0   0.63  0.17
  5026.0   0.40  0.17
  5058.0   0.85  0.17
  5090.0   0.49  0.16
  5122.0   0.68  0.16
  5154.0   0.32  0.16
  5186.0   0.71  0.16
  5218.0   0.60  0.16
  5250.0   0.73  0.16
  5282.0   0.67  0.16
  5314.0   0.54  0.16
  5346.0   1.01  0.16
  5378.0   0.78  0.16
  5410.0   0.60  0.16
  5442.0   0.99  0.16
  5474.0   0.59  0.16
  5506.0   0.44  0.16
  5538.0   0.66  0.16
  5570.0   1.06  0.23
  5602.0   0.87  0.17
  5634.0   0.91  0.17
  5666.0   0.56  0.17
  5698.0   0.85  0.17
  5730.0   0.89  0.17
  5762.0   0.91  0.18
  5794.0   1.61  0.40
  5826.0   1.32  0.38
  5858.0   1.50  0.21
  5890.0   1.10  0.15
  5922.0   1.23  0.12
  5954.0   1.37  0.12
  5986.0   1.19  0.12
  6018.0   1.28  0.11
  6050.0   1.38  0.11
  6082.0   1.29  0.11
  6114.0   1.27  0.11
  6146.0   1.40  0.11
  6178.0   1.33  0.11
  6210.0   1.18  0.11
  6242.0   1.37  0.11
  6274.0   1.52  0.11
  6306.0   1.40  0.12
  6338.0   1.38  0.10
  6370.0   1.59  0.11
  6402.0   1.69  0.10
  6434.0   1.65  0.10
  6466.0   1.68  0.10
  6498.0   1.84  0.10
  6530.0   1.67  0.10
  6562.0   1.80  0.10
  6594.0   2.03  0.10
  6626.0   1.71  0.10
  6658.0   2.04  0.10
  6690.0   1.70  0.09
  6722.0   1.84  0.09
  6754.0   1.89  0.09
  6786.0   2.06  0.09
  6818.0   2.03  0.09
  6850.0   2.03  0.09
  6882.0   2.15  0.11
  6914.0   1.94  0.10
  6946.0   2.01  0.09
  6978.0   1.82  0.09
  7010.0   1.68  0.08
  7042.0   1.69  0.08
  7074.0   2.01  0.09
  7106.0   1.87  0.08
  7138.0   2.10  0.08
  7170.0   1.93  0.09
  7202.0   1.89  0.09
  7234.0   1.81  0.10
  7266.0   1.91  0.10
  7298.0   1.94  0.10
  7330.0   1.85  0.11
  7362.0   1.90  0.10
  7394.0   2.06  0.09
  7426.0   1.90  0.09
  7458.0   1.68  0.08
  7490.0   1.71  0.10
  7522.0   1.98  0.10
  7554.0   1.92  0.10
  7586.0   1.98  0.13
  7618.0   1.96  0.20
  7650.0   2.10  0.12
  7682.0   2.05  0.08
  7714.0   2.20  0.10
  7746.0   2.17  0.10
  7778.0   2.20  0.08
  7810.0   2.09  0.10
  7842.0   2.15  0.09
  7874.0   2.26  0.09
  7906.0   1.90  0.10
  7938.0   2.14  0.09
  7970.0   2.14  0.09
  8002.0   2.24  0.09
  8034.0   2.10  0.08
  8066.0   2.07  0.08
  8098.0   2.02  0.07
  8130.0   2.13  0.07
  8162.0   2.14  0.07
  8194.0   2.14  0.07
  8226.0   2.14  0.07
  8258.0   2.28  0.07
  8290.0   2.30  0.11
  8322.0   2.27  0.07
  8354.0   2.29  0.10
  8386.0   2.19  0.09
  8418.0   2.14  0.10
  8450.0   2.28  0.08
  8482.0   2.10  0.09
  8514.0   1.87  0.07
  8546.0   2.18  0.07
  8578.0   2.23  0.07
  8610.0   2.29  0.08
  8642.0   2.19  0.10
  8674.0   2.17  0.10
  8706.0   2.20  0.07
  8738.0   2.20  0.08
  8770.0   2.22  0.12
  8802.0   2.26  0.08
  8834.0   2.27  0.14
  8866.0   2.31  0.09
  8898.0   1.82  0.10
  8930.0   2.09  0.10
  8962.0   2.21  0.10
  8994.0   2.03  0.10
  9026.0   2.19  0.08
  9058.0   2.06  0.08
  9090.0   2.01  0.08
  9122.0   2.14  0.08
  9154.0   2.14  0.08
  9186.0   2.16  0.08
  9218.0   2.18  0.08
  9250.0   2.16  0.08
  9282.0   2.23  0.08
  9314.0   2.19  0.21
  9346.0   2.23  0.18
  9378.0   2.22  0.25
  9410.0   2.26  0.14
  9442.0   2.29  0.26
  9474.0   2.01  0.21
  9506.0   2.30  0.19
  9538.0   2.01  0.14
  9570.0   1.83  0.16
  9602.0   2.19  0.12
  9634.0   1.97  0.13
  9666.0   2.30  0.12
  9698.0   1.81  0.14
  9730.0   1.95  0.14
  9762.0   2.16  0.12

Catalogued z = 0.442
